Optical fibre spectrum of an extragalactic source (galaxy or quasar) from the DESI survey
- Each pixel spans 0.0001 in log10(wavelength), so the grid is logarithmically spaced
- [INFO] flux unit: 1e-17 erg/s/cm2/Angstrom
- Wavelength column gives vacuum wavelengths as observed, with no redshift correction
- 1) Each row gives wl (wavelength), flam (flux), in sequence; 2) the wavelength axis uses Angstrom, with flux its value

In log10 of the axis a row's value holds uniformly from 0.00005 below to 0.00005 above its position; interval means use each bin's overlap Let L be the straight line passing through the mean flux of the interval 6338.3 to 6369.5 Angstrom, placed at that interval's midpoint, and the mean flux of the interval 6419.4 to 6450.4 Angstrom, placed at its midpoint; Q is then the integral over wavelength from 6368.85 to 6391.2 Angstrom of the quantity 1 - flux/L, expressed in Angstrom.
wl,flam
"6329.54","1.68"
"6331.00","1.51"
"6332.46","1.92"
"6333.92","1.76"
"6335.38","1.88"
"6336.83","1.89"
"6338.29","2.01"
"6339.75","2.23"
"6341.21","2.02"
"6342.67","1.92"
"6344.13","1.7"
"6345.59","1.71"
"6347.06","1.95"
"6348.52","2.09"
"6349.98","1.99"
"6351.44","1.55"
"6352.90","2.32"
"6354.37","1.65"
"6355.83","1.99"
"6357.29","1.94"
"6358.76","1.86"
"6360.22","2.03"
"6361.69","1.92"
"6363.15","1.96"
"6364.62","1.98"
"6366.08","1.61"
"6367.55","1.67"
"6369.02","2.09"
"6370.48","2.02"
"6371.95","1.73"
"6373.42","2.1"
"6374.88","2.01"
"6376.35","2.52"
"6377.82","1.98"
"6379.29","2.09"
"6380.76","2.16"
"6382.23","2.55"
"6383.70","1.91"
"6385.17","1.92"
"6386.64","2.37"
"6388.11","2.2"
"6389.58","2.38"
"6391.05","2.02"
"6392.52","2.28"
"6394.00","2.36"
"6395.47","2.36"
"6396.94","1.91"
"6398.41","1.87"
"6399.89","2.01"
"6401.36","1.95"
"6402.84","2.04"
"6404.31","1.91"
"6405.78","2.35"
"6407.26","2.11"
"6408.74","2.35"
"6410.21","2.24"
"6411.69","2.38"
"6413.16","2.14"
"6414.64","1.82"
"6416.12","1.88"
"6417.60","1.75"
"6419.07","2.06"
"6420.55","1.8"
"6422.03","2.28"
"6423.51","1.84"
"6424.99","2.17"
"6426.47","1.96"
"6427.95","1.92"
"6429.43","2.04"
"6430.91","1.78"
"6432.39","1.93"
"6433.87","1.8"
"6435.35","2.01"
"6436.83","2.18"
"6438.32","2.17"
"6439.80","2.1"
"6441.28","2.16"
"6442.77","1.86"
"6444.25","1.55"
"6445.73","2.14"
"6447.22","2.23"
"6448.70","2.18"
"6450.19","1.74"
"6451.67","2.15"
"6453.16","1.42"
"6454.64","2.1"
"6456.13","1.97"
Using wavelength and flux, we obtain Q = -2.2 Angstrom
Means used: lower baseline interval 1.91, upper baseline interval 2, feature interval 2.13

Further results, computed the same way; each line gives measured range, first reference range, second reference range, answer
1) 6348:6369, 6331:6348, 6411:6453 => 0.1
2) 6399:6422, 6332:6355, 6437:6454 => -1.2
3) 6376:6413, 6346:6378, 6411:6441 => -3.5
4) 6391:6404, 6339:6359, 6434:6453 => -0.8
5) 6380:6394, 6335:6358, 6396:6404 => -1.8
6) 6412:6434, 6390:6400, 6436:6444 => 1.4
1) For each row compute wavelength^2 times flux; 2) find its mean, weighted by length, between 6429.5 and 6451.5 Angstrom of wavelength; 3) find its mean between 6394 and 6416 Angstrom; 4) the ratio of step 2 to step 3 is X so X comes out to 0.96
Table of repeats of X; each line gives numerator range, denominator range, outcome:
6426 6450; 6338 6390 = 1.02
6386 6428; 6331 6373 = 1.12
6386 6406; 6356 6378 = 1.10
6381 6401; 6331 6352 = 1.16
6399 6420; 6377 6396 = 0.95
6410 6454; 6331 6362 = 1.07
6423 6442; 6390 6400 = 0.95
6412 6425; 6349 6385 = 1.01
